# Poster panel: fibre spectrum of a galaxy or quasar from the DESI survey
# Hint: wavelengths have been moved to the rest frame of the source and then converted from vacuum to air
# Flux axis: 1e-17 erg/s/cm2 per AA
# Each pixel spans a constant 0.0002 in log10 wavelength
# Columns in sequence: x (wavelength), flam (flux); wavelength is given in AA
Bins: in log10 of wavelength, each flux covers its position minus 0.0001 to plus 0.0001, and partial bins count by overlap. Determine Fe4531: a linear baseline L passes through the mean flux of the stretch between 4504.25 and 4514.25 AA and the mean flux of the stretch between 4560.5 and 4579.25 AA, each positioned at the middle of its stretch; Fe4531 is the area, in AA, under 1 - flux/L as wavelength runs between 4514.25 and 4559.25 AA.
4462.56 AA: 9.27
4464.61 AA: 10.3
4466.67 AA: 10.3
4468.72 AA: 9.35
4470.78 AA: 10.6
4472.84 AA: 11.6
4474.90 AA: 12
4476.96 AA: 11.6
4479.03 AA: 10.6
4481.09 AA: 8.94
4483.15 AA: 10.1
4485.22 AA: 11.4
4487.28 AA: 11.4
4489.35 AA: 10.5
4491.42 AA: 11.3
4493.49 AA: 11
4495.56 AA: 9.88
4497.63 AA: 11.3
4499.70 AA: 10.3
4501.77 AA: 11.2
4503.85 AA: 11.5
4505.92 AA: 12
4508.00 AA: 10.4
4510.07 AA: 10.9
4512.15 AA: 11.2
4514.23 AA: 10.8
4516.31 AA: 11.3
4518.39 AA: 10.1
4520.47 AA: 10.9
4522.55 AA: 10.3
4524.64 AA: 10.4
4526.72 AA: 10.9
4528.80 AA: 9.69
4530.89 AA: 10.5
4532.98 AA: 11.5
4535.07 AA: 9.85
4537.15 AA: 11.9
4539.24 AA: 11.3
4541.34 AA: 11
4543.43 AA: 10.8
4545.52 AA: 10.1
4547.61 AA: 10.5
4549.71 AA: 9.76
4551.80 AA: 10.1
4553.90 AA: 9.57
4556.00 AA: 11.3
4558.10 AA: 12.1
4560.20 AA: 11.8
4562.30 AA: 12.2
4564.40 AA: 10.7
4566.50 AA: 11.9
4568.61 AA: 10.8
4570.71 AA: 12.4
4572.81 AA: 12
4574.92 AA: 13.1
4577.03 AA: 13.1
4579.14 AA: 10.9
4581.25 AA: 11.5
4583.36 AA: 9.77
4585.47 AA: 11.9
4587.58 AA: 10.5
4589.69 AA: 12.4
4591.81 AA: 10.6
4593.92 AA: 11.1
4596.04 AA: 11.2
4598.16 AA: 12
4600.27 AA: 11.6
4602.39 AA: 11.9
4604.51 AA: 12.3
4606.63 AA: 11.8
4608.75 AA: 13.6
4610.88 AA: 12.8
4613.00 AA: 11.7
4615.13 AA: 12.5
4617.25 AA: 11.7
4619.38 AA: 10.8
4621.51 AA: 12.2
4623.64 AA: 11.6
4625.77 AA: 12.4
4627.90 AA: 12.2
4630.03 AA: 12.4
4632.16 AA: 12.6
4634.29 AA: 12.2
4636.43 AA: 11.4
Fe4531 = 3.23 AA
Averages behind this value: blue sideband 11.1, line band 10.7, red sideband 11.9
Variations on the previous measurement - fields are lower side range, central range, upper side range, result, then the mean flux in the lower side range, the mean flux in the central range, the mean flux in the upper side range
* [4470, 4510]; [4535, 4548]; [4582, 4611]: 0.5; 10.9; 10.9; 11.6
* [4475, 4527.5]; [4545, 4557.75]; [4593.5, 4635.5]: 1.2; 10.8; 10.3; 12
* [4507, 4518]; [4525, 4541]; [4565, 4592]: 0.4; 10.9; 10.8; 11.6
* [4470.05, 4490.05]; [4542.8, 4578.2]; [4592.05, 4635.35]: 0.8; 10.9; 11.3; 12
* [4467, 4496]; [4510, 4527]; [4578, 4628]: 0.4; 10.7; 10.7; 11.7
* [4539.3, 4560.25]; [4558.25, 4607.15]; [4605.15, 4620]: -0.8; 10.7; 11.6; 12.2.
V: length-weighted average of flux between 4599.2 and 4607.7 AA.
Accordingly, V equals 11.9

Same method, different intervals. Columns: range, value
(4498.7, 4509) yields 11.1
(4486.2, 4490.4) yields 11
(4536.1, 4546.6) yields 11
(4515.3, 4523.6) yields 10.6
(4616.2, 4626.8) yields 11.7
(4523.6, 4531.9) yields 10.4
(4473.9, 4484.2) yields 10.6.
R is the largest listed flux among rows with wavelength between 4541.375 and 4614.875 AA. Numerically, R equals 13.6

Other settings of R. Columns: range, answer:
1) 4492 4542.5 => 12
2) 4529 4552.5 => 11.9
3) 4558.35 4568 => 12.2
